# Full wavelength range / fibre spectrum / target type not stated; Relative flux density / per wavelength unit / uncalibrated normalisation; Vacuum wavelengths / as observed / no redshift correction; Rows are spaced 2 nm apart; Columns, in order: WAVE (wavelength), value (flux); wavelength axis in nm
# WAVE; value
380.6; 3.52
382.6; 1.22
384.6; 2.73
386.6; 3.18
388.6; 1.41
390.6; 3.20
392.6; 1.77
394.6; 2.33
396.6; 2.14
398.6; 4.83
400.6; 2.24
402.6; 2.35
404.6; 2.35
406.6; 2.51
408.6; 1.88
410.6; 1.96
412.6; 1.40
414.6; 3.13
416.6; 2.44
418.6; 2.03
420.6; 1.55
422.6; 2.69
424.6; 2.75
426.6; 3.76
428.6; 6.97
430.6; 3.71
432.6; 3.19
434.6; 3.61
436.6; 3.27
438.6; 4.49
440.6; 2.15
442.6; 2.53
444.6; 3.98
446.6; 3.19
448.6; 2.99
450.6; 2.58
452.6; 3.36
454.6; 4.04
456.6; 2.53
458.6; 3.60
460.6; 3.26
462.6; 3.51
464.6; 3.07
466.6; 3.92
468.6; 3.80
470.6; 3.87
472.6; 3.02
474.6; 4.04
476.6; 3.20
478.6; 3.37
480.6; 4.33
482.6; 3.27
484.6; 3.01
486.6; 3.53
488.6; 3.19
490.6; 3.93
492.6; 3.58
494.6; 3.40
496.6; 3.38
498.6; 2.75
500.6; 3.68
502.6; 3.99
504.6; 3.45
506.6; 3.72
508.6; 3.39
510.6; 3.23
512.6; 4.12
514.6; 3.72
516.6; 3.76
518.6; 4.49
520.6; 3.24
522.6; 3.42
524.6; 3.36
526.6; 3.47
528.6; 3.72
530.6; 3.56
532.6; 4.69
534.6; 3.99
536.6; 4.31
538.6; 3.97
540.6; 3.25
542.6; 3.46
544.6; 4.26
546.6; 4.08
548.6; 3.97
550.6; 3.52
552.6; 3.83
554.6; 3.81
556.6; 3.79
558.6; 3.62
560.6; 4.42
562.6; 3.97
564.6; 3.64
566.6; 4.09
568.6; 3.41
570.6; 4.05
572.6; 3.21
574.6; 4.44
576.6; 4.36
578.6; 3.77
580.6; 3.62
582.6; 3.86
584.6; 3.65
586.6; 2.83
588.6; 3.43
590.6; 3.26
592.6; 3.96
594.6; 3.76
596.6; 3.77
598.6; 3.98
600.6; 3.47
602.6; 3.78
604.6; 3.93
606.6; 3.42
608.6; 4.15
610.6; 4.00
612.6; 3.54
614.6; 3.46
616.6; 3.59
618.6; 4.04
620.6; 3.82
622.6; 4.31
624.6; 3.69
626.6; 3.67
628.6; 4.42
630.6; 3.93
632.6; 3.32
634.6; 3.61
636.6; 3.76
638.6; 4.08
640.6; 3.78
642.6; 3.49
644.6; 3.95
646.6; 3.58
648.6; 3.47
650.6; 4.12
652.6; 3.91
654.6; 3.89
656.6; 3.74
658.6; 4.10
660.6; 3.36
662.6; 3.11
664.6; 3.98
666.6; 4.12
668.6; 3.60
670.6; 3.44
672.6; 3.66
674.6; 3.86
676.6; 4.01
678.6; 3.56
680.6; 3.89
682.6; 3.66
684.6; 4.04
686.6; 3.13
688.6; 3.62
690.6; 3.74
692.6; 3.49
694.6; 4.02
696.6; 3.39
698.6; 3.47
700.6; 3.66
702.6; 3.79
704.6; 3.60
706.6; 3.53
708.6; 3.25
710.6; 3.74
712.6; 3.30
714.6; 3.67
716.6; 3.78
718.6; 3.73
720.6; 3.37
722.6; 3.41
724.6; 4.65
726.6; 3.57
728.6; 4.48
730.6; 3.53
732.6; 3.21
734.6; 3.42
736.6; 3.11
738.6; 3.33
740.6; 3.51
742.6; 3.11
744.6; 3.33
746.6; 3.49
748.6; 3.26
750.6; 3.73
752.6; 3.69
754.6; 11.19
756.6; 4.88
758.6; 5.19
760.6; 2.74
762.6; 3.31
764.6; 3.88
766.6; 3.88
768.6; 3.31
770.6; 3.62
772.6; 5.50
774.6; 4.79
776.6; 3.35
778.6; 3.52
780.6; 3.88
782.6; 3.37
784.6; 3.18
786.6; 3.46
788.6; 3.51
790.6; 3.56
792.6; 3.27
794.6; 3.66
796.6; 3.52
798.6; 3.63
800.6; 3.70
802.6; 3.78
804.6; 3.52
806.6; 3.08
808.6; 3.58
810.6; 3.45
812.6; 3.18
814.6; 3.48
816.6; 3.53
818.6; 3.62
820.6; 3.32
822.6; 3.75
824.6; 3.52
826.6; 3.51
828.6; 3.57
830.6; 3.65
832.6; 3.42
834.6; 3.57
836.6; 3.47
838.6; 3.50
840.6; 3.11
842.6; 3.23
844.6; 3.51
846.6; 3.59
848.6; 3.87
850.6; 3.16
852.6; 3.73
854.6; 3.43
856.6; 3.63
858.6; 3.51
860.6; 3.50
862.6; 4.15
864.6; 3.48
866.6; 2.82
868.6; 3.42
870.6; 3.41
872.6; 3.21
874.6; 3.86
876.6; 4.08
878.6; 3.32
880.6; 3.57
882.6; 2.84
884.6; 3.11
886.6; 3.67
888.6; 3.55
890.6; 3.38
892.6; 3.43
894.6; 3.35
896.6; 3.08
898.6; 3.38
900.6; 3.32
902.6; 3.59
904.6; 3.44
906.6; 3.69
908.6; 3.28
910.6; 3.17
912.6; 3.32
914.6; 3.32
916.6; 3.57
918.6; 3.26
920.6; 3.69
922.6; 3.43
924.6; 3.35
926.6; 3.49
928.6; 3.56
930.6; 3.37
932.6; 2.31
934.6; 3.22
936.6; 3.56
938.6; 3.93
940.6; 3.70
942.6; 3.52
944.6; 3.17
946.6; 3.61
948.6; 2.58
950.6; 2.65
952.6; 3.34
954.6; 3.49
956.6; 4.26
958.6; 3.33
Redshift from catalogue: 0.15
